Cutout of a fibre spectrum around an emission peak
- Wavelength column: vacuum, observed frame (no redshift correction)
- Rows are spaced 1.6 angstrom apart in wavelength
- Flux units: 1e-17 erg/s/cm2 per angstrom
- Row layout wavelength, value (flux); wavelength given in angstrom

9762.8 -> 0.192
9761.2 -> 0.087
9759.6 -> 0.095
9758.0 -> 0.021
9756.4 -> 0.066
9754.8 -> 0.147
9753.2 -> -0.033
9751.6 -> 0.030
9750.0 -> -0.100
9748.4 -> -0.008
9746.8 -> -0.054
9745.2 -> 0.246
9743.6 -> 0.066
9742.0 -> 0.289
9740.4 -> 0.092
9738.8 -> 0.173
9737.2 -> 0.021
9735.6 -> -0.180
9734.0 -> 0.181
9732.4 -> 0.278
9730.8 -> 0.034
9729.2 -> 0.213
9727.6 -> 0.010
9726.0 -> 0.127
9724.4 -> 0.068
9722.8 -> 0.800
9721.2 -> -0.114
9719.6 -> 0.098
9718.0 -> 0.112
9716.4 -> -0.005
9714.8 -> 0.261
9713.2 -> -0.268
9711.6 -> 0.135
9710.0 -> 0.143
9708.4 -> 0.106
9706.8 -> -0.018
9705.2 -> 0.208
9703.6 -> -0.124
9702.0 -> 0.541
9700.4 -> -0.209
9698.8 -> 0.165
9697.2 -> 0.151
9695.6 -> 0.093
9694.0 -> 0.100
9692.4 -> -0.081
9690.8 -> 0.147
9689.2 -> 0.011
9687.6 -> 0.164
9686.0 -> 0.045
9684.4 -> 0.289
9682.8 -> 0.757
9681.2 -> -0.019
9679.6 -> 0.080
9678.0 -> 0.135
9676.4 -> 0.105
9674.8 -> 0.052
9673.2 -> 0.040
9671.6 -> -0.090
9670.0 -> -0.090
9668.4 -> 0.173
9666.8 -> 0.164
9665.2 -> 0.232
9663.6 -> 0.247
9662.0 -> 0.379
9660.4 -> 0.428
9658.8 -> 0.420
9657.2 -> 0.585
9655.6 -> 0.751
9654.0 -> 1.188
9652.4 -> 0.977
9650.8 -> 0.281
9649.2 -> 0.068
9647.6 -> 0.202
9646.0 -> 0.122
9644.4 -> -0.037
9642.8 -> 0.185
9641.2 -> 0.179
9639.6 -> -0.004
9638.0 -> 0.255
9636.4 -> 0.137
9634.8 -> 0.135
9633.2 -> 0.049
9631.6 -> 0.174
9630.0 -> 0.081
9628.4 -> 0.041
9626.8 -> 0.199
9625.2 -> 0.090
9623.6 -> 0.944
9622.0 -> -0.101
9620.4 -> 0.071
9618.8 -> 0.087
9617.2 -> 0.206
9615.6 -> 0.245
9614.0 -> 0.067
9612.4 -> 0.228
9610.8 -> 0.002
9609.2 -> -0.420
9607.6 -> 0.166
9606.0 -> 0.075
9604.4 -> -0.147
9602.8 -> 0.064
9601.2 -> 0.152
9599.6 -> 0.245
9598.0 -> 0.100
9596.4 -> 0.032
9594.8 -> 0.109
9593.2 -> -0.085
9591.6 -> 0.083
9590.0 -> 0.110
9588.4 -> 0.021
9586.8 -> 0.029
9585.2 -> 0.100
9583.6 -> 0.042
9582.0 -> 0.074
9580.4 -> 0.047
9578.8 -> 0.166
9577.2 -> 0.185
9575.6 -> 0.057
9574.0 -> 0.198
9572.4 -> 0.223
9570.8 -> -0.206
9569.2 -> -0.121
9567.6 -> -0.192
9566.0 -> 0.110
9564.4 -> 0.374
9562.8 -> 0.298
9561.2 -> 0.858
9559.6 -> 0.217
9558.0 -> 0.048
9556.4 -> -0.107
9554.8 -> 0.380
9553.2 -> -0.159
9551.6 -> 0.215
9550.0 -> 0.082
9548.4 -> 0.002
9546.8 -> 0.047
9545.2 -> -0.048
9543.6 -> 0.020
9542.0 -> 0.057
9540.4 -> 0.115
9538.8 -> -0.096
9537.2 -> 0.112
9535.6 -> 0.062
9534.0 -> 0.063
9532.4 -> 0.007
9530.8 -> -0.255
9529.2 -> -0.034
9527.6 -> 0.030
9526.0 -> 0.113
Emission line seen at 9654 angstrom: [O III]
